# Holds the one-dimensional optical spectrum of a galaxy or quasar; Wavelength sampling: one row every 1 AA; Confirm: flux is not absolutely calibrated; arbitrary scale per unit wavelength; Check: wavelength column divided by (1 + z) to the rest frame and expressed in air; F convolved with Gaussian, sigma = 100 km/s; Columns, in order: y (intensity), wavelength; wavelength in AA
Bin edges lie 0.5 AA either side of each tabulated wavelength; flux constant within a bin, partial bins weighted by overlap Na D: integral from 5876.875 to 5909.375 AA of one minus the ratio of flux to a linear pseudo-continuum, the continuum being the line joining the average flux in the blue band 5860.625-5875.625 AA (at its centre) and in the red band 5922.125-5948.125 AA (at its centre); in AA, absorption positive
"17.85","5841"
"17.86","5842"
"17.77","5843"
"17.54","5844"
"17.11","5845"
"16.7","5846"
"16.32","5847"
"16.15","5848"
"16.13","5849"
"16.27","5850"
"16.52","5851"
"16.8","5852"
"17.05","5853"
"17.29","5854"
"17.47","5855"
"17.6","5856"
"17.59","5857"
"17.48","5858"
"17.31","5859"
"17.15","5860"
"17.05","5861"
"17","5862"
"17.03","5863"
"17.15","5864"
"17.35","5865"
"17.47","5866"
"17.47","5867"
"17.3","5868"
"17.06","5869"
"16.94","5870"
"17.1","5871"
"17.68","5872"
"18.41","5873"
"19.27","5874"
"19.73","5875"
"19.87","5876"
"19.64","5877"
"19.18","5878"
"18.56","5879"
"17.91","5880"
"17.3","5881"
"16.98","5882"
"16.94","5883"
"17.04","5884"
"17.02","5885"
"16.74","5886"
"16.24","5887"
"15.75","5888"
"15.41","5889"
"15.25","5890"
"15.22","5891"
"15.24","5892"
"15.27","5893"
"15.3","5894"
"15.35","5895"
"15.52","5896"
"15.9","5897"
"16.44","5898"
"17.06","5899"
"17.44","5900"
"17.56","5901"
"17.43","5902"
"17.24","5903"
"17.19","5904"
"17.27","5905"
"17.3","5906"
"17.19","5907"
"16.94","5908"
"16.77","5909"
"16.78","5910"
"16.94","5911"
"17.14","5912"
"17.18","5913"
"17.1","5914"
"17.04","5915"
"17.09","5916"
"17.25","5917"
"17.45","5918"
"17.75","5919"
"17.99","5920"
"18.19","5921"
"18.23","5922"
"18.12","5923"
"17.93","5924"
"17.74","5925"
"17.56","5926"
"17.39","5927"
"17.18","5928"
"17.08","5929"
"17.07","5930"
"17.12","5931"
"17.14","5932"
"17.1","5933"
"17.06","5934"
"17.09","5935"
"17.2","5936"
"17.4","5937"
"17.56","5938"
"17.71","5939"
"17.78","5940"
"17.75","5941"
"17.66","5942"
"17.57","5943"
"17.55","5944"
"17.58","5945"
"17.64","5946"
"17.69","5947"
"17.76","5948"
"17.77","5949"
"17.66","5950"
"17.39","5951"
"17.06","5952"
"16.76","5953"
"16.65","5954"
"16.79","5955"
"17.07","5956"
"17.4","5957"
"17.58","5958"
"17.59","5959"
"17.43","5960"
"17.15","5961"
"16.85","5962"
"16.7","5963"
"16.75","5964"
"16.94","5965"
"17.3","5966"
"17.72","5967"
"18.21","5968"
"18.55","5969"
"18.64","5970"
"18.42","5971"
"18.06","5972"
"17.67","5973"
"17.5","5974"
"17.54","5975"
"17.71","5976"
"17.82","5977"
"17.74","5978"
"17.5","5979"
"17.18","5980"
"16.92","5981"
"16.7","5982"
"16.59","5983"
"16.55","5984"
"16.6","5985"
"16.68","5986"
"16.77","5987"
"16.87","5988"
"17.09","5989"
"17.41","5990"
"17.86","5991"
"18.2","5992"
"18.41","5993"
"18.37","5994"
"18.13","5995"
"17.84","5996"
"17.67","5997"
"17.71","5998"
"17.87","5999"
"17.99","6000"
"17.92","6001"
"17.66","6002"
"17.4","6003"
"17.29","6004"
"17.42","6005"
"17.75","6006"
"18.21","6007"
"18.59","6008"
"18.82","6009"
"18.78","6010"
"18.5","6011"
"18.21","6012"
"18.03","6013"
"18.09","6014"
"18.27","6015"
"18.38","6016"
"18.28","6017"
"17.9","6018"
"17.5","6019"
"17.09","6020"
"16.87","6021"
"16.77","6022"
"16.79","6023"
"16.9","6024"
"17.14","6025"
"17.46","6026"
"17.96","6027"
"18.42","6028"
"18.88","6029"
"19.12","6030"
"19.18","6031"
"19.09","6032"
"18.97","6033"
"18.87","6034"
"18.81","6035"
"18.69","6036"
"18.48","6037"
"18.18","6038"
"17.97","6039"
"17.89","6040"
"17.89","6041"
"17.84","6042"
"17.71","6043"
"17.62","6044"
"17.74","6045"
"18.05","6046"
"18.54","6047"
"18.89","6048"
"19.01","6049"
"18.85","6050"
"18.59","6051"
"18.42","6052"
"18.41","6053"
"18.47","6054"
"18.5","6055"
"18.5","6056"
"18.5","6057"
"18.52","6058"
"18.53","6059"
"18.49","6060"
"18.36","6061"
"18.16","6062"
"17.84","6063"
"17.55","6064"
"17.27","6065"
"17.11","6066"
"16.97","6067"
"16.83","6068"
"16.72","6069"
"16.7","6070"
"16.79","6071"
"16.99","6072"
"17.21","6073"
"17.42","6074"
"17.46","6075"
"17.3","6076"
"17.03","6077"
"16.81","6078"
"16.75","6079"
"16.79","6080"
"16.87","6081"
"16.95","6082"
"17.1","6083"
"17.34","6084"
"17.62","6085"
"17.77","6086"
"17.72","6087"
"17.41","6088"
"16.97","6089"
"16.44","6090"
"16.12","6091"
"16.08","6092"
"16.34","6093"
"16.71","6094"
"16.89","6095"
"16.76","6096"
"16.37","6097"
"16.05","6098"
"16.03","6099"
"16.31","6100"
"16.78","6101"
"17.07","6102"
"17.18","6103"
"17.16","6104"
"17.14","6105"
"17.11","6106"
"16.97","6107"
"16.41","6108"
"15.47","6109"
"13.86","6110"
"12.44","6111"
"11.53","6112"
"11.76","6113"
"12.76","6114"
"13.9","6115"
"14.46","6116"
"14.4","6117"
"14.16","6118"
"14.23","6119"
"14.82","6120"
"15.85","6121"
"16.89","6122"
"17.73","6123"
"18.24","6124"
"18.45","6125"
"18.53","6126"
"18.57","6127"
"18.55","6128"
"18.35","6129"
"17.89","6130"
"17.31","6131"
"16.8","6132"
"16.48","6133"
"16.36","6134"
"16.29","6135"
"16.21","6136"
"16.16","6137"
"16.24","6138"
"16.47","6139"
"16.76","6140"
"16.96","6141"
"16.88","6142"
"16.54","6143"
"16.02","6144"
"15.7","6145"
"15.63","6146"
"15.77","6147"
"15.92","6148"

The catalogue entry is 1.5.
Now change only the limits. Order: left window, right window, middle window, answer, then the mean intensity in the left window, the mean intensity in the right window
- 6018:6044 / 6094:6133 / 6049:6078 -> -0.9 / 18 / 16.1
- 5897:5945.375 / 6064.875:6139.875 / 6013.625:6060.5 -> -3.9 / 17.3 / 16.5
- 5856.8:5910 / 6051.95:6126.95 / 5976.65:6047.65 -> -4.2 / 17.1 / 16.7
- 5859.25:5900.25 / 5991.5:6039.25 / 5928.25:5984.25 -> 0.7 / 17.1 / 18.1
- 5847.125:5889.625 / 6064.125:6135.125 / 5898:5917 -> 0.1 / 17.4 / 16.5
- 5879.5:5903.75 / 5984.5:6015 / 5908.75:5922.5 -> -0.5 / 16.4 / 17.8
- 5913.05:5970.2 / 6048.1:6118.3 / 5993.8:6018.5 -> -1.3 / 17.4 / 16.8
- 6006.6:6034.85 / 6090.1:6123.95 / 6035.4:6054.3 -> -0.9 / 18.1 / 15.6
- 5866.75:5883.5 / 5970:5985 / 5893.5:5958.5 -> 1.9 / 18.1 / 17.4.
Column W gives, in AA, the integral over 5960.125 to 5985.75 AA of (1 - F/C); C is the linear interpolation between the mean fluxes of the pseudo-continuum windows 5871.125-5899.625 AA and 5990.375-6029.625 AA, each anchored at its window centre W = 0.3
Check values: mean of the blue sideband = 17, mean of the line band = 17.4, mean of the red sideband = 17.9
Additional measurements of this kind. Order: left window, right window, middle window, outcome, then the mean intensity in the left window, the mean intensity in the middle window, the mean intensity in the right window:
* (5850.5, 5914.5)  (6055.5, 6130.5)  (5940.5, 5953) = -0.4 AA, 17.1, 17.6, 16.7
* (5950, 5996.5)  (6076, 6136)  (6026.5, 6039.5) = -1.3 AA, 17.4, 18.7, 16.4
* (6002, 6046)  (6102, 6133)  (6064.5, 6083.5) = -0.1 AA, 18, 17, 16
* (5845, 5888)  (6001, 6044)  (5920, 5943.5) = 0.2 AA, 17.4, 17.5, 18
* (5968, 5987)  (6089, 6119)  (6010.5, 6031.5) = -1.4 AA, 17.5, 17.9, 15.5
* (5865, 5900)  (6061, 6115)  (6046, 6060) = -1.7 AA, 17.1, 18.6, 16.5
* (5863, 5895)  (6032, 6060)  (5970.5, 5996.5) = 0.7 AA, 17.2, 17.5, 18.4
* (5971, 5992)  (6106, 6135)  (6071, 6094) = -1.1 AA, 17.3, 17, 15.9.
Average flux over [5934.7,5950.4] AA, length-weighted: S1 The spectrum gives 17.6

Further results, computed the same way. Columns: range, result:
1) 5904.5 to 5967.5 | 17.3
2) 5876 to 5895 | 16.8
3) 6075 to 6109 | 16.8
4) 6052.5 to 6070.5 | 17.9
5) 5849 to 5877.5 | 17.5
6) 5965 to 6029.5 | 17.7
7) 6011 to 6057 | 18.2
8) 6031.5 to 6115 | 17.2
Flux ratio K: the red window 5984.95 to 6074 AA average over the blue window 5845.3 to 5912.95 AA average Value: 1.05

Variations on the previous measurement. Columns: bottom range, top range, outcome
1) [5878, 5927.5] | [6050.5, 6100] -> 1.02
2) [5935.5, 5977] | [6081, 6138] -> 0.93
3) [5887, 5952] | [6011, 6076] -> 1.05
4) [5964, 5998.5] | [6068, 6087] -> 0.97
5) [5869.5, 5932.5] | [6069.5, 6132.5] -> 0.96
